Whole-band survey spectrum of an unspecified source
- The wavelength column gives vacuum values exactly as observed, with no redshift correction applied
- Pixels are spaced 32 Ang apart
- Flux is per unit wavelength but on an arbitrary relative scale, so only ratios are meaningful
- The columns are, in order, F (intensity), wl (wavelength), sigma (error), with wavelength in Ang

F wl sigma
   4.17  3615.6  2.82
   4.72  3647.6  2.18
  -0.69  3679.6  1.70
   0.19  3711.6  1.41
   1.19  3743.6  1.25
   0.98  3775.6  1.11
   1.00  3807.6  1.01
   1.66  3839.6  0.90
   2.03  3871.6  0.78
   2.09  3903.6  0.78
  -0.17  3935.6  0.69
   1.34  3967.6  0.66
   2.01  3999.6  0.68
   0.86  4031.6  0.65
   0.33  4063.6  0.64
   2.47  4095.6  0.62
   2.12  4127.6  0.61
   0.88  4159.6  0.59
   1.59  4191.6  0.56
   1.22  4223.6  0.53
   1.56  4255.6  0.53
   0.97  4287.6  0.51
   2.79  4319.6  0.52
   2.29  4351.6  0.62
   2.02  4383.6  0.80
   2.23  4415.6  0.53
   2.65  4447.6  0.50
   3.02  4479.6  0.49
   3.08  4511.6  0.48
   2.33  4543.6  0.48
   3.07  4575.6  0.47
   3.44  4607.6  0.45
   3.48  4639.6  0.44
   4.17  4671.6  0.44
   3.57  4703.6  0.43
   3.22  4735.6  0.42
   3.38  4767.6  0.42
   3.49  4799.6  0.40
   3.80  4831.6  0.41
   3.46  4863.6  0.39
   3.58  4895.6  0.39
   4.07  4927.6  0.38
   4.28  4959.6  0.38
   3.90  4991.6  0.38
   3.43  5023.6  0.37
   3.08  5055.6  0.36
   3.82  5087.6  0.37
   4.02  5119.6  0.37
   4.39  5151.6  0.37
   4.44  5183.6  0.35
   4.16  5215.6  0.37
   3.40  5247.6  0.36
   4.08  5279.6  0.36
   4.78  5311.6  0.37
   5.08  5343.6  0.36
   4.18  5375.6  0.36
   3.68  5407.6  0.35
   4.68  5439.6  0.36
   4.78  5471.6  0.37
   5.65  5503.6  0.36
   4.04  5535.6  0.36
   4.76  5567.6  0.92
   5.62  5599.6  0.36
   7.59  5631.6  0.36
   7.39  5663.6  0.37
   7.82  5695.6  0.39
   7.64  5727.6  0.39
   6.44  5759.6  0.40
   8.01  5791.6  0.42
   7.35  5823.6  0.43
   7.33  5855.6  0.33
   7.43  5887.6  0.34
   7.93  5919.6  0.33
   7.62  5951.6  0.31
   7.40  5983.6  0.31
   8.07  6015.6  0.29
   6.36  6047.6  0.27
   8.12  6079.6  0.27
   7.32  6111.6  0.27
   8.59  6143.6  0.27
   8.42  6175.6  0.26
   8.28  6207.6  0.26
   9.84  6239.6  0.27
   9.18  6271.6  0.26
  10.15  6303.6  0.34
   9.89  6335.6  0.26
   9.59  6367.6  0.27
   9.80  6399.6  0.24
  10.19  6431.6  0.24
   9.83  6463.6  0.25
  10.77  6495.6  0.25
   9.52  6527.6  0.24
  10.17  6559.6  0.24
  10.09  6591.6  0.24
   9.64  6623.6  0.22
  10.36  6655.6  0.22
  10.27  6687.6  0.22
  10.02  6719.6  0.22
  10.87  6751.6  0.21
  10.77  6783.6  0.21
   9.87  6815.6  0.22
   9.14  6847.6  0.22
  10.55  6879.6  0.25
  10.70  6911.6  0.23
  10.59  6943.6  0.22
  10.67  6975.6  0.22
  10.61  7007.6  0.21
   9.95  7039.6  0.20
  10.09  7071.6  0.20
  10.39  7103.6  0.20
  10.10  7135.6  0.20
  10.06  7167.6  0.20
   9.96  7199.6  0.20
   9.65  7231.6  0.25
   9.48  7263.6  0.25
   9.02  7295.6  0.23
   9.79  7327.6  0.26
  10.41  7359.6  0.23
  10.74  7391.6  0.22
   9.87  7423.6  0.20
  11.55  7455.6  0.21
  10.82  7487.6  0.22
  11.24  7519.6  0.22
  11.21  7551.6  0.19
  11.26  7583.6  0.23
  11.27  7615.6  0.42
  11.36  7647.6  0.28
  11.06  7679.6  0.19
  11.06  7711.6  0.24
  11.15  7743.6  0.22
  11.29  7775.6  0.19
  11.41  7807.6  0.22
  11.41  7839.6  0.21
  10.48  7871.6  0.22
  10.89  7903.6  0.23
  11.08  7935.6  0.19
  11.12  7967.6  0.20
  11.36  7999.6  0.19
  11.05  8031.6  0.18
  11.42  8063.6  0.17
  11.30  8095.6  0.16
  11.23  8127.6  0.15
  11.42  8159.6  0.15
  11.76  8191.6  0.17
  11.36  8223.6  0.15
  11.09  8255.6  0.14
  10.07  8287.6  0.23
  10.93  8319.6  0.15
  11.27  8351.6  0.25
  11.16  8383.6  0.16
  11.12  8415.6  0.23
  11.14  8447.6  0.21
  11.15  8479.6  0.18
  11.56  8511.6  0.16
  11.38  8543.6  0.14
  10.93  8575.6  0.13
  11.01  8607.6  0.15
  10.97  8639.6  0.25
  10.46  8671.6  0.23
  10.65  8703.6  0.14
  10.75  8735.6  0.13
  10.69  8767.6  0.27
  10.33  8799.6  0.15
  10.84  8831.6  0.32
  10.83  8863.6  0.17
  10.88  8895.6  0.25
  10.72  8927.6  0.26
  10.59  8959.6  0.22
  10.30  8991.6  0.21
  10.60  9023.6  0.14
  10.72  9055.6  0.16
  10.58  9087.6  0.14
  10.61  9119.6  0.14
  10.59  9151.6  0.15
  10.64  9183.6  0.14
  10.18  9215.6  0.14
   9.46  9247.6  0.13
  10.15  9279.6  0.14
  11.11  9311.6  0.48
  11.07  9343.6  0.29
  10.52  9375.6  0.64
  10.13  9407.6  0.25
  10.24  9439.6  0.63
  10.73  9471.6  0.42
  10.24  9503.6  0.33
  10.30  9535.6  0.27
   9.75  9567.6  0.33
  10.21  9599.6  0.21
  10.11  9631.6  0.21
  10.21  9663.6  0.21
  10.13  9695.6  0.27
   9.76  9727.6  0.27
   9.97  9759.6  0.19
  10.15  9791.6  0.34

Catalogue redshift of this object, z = 0.407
